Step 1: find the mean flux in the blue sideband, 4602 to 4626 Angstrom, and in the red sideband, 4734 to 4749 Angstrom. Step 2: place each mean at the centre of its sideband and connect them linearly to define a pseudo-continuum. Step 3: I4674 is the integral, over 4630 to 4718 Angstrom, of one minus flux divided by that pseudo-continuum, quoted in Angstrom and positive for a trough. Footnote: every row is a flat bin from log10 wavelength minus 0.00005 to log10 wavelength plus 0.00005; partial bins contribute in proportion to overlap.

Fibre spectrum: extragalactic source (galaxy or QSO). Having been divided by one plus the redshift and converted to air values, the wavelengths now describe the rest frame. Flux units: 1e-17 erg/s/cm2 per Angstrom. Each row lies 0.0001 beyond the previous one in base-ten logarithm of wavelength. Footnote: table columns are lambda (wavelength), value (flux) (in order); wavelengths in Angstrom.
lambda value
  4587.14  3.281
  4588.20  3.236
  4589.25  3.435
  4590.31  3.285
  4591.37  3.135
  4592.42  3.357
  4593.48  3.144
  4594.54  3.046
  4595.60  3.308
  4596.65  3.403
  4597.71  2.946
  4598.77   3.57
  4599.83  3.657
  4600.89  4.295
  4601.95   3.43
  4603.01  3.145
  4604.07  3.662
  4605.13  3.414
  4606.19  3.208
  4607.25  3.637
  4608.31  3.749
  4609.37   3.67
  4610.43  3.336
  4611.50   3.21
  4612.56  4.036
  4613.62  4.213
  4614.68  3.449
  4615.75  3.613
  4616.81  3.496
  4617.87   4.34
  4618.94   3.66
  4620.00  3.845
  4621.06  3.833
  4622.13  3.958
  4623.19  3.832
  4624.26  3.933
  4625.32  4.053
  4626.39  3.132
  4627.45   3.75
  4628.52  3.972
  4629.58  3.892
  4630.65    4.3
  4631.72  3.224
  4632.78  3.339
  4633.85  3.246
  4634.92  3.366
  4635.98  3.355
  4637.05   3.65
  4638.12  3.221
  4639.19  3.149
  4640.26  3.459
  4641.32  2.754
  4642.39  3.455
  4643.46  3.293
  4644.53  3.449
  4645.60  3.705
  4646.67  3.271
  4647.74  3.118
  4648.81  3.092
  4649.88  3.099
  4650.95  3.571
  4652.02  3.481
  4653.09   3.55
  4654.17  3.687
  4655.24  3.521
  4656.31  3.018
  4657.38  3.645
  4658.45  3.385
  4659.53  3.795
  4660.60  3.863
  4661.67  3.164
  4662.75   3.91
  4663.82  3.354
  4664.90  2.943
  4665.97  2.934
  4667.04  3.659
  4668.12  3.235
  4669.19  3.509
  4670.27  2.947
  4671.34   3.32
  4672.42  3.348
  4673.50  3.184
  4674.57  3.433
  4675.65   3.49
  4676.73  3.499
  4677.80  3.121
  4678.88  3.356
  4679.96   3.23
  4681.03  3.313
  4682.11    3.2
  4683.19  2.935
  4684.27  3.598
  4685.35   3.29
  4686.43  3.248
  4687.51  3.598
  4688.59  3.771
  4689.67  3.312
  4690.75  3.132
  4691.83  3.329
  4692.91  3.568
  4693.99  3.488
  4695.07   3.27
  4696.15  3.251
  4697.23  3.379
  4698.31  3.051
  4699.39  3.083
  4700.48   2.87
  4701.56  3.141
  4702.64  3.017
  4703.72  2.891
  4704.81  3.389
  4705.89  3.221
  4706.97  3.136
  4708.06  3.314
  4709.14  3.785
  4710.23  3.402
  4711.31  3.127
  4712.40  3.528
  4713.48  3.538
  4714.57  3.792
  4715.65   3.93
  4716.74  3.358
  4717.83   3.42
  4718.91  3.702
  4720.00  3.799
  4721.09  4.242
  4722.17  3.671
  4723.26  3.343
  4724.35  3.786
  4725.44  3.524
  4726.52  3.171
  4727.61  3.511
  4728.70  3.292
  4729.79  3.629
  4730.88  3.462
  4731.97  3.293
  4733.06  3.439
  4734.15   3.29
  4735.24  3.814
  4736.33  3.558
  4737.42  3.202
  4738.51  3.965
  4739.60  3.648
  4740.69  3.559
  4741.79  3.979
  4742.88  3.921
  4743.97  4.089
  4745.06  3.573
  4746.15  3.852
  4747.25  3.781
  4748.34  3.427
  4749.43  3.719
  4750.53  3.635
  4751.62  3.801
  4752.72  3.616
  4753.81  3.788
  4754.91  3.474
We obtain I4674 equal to 8.0 Angstrom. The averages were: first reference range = 3.69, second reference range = 3.7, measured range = 3.36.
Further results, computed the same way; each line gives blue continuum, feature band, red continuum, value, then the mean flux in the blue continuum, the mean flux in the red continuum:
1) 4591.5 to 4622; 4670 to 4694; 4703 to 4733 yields 1.2 Angstrom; 3.56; 3.49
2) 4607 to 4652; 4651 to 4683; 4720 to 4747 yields 1.8 Angstrom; 3.56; 3.62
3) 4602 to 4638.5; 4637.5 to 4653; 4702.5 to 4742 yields 1.3 Angstrom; 3.64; 3.51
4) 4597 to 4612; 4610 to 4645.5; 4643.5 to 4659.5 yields -1.6 Angstrom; 3.49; 3.41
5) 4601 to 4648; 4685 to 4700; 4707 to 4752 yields 1.1 Angstrom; 3.57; 3.6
